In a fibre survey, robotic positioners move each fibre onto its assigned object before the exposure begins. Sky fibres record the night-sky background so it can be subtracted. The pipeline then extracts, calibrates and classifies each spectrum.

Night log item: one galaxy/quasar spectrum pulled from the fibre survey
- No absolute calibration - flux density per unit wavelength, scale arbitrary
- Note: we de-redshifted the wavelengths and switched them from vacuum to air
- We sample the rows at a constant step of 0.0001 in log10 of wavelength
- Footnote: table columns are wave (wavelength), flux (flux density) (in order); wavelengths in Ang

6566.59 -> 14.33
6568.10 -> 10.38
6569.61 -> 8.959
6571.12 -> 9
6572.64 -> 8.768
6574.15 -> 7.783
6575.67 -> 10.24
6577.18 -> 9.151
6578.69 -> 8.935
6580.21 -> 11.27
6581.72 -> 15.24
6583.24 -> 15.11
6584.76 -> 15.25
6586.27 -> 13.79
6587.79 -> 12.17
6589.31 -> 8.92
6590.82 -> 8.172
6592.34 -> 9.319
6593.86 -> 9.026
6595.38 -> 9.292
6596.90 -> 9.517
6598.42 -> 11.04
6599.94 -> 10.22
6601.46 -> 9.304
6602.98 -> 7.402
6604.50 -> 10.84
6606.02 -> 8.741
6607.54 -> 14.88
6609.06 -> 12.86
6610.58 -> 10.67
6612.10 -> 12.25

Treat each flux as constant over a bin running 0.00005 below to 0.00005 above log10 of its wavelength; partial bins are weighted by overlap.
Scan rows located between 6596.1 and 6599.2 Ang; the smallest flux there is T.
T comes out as 9.517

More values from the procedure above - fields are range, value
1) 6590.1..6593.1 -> 8.172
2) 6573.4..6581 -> 7.783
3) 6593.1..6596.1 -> 9.026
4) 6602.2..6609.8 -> 7.402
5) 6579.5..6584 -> 11.27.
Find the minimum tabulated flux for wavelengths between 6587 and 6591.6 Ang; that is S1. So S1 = 8.172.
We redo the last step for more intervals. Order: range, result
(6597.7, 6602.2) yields 9.304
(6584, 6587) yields 13.79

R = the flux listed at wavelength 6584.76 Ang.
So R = 15.25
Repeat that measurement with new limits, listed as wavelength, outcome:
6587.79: 12.17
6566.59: 14.33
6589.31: 8.92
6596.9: 9.517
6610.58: 10.67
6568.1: 10.38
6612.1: 12.25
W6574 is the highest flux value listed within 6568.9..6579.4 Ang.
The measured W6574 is 10.24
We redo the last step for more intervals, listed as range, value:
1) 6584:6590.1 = 15.25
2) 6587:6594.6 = 12.17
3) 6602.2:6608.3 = 14.88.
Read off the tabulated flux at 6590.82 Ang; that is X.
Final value 8.172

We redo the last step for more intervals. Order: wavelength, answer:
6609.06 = 12.86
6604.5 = 10.84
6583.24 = 15.11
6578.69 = 8.935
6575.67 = 10.24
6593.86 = 9.026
